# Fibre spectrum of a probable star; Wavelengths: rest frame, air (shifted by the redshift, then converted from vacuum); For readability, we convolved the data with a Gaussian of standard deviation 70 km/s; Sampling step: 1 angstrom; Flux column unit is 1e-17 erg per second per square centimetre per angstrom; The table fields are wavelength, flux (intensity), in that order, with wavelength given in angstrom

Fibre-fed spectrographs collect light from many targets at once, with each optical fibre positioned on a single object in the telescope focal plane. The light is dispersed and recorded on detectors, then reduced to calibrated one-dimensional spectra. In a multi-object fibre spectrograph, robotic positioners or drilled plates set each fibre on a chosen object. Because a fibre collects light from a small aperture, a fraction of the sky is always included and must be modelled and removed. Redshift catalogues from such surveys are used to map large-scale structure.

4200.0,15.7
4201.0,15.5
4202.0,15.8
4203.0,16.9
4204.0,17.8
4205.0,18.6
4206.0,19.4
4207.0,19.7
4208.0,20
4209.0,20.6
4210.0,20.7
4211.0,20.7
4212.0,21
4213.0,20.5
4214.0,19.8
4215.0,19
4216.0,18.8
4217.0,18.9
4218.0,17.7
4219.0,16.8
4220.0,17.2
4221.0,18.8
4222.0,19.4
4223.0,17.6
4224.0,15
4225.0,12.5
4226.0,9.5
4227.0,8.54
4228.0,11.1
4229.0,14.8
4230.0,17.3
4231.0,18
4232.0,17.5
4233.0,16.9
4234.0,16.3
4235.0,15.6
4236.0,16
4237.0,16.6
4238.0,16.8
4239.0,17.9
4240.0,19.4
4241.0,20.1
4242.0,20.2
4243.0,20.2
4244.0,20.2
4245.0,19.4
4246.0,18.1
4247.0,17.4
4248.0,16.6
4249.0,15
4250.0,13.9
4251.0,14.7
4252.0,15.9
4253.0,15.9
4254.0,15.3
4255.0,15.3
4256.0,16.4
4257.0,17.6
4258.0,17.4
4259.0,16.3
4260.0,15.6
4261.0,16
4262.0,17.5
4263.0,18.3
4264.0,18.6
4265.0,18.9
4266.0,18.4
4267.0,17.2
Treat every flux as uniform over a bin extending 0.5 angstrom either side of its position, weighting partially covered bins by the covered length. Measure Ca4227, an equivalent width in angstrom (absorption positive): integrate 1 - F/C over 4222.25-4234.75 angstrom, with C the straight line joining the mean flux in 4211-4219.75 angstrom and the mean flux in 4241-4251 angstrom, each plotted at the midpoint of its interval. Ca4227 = 2.6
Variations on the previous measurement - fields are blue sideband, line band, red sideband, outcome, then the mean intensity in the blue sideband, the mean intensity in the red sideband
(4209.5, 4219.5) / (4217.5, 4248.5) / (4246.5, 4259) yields 1.6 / 19.4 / 16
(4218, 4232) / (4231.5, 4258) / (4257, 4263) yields -1.7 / 15.3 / 16.8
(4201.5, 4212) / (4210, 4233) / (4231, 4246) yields 2.1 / 19.1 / 18.1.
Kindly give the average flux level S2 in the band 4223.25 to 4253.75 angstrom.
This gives 16.2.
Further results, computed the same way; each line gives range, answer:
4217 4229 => 15.1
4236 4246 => 18.8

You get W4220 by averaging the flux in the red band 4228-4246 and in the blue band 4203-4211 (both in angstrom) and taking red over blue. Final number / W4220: 0.91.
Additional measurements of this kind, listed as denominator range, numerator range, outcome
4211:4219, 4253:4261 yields 0.84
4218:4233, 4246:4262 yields 1.04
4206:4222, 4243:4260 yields 0.86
